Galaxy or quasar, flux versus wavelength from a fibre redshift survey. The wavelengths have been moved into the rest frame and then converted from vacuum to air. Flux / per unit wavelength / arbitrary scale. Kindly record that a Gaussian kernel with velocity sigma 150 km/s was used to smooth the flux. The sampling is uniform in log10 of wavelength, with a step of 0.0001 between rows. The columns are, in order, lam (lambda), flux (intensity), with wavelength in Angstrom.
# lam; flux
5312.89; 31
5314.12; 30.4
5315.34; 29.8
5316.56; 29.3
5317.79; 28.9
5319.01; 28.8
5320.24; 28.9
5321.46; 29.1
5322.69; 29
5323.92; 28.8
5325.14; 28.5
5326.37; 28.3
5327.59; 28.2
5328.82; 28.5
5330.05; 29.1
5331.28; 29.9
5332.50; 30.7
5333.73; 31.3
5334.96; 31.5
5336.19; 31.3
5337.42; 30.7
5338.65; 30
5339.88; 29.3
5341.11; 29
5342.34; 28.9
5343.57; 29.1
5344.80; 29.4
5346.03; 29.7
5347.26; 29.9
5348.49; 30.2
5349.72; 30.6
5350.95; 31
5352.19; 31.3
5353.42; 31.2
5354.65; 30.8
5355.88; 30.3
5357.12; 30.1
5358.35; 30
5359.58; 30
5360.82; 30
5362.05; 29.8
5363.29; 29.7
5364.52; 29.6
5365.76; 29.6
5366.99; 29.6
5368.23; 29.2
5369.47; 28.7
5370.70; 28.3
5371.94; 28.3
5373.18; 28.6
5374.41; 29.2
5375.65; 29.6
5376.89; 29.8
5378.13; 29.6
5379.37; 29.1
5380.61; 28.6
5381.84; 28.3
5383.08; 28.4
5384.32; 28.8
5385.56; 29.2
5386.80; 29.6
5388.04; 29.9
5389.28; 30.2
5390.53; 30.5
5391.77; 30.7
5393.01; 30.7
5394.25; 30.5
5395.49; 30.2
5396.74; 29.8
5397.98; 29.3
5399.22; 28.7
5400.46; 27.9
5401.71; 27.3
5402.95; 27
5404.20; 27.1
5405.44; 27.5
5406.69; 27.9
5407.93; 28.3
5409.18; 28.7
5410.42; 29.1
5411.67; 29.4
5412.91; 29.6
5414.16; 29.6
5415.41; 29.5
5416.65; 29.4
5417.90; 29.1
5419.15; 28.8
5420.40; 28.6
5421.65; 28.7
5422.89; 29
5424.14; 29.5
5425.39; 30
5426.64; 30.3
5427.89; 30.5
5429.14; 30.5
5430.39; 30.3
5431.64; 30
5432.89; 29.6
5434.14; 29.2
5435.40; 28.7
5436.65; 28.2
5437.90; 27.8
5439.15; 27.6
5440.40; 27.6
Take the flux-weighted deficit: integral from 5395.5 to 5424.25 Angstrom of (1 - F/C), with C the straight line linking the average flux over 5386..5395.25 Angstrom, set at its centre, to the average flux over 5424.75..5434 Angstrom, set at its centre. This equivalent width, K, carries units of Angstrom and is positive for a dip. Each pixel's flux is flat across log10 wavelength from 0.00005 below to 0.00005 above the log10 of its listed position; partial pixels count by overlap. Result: 1.4 Angstrom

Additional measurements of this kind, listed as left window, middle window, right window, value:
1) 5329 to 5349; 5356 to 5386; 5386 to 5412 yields 0.2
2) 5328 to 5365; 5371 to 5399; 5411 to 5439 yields 0.2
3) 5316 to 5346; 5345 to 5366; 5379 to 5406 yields -0.7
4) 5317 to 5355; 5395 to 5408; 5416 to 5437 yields 0.6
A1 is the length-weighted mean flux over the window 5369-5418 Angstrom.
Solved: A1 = 29.1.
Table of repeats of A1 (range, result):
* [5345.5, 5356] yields 30.6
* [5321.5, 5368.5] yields 29.8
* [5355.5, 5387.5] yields 29.3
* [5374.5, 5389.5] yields 29.2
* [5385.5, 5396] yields 30.2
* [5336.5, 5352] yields 29.9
